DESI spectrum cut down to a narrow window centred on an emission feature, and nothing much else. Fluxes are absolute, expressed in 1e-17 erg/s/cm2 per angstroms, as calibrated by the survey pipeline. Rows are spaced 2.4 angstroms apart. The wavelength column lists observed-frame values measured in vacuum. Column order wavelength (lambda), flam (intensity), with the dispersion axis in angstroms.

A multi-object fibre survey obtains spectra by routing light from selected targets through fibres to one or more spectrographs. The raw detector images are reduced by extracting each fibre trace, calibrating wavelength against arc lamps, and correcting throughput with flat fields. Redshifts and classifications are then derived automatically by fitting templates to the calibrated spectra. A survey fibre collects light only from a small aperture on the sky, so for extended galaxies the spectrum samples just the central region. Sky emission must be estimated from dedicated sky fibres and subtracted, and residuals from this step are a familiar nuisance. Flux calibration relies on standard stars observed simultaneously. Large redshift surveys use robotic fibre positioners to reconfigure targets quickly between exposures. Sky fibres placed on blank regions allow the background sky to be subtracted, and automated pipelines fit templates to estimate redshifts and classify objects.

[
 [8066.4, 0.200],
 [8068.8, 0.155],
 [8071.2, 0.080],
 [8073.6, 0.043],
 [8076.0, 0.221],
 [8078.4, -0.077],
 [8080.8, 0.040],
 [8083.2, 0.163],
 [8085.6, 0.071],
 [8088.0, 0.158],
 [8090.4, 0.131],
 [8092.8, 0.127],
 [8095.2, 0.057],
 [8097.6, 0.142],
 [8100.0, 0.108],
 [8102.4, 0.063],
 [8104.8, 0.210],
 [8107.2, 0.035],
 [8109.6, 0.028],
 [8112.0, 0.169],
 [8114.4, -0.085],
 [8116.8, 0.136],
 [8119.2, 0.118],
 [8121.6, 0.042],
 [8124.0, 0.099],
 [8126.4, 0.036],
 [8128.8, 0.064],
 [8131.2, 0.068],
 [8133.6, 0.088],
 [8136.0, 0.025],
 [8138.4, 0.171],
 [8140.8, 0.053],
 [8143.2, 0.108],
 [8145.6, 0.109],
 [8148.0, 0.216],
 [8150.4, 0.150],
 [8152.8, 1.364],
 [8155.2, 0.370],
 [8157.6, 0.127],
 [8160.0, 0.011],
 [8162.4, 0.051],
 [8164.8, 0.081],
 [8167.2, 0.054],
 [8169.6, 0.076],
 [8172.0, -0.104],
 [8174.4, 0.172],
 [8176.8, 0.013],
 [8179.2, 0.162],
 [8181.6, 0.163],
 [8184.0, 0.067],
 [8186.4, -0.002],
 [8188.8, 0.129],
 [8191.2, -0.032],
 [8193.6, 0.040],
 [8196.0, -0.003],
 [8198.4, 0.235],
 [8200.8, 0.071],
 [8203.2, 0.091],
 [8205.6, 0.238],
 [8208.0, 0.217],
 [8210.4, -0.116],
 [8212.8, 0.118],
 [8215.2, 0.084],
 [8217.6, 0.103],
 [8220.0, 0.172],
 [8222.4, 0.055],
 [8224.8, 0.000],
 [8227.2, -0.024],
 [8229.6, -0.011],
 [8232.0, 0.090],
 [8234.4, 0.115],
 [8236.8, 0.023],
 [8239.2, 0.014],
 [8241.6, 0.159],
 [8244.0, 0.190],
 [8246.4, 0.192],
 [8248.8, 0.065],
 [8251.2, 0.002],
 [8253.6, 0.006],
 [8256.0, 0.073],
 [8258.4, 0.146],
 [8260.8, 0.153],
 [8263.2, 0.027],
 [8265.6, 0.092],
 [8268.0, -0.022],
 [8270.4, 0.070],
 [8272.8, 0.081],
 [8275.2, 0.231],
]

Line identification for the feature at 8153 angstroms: Halpha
